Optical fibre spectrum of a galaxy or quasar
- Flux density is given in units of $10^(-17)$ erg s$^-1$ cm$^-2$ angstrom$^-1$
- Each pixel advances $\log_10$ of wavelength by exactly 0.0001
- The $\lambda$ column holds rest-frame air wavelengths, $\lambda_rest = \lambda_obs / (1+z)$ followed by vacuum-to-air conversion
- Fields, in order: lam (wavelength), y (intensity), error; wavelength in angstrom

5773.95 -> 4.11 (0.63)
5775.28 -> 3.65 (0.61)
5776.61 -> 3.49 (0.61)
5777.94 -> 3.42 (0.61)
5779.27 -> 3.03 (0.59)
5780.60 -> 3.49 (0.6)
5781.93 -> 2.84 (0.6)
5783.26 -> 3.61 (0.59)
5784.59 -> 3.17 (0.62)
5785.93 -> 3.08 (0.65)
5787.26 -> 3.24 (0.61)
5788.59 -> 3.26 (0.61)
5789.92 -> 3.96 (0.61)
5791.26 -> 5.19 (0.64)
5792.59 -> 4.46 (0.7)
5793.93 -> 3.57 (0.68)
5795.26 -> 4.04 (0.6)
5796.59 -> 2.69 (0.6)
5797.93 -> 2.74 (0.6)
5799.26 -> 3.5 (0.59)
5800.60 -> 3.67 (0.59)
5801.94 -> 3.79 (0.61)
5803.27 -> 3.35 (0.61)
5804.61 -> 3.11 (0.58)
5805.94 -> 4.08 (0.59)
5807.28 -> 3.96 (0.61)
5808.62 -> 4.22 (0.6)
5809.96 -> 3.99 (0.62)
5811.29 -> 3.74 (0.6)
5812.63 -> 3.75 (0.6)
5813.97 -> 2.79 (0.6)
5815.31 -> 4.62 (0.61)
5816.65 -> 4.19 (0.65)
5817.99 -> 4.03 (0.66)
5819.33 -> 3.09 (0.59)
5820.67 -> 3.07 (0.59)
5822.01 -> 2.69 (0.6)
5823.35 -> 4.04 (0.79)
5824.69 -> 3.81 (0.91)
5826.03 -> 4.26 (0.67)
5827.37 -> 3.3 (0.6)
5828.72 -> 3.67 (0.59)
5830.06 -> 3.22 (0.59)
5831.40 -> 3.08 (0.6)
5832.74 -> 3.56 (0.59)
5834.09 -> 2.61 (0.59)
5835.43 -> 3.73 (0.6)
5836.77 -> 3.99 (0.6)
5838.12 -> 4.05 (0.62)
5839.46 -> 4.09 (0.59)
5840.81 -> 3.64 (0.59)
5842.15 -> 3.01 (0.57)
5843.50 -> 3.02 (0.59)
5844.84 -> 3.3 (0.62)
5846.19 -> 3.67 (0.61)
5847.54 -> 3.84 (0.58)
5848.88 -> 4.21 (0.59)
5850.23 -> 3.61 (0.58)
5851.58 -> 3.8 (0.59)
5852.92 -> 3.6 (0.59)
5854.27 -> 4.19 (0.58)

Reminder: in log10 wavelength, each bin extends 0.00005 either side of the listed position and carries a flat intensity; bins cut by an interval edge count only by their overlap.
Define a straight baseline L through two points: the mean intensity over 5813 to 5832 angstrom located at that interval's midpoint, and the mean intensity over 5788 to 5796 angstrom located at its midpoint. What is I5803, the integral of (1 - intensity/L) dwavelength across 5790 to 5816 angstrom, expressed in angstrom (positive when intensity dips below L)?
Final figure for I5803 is 0.9 angstrom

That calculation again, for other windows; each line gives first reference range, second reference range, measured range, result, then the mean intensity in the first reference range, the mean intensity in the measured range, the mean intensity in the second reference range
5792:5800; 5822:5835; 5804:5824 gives -1.23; 3.49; 3.69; 3.47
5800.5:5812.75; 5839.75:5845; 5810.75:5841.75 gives -0.84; 3.77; 3.6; 3.3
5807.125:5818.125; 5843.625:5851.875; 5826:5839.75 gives 0.84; 3.91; 3.55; 3.69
